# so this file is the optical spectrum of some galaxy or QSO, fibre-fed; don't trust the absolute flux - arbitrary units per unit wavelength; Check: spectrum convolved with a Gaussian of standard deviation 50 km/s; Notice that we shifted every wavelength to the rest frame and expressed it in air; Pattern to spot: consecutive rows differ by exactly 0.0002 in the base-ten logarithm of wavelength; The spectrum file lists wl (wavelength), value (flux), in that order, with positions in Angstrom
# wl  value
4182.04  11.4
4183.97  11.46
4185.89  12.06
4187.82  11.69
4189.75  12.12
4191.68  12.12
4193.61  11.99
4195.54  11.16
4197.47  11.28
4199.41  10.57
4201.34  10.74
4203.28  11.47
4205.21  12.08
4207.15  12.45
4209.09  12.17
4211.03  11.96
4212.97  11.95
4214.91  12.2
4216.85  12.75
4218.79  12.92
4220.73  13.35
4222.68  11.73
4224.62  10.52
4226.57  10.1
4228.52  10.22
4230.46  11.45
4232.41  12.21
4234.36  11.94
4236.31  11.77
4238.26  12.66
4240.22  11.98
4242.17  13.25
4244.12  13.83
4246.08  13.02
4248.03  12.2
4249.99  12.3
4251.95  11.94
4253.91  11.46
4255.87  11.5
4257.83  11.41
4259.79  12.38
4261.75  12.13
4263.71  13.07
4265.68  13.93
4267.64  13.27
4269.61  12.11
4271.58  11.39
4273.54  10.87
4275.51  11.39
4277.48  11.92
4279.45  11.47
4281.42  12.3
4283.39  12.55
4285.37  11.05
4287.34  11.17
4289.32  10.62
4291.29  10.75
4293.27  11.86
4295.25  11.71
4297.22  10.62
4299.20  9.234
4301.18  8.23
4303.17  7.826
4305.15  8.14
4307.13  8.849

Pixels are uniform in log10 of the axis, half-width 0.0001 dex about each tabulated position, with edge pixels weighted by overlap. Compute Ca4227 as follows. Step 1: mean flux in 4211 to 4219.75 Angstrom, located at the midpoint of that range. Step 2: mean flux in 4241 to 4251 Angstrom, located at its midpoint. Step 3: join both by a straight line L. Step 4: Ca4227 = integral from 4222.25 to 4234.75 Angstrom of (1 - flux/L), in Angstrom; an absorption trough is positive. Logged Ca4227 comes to 1.5 Angstrom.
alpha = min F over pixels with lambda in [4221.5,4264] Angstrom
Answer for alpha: 10.1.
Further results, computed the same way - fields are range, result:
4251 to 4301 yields 9.234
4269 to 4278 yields 10.87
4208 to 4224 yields 11.73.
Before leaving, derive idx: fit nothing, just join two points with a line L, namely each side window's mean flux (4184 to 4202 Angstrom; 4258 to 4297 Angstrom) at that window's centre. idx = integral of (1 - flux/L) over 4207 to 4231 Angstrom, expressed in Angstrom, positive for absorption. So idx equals -0.37 Angstrom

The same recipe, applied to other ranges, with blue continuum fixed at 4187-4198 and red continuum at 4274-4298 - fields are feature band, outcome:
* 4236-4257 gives -1.4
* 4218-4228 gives 0.0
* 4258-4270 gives -1.3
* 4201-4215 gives -0.3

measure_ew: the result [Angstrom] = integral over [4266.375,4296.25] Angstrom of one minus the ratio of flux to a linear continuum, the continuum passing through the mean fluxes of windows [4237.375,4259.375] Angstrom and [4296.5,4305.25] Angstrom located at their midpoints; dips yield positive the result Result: -4.6 Angstrom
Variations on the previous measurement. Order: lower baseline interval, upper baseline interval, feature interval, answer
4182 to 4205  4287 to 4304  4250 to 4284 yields -4.8 Angstrom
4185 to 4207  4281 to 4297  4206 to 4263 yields -2.6 Angstrom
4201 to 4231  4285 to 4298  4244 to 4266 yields -1.7 Angstrom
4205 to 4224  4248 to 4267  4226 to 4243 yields 0.7 Angstrom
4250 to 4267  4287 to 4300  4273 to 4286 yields -0.3 Angstrom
